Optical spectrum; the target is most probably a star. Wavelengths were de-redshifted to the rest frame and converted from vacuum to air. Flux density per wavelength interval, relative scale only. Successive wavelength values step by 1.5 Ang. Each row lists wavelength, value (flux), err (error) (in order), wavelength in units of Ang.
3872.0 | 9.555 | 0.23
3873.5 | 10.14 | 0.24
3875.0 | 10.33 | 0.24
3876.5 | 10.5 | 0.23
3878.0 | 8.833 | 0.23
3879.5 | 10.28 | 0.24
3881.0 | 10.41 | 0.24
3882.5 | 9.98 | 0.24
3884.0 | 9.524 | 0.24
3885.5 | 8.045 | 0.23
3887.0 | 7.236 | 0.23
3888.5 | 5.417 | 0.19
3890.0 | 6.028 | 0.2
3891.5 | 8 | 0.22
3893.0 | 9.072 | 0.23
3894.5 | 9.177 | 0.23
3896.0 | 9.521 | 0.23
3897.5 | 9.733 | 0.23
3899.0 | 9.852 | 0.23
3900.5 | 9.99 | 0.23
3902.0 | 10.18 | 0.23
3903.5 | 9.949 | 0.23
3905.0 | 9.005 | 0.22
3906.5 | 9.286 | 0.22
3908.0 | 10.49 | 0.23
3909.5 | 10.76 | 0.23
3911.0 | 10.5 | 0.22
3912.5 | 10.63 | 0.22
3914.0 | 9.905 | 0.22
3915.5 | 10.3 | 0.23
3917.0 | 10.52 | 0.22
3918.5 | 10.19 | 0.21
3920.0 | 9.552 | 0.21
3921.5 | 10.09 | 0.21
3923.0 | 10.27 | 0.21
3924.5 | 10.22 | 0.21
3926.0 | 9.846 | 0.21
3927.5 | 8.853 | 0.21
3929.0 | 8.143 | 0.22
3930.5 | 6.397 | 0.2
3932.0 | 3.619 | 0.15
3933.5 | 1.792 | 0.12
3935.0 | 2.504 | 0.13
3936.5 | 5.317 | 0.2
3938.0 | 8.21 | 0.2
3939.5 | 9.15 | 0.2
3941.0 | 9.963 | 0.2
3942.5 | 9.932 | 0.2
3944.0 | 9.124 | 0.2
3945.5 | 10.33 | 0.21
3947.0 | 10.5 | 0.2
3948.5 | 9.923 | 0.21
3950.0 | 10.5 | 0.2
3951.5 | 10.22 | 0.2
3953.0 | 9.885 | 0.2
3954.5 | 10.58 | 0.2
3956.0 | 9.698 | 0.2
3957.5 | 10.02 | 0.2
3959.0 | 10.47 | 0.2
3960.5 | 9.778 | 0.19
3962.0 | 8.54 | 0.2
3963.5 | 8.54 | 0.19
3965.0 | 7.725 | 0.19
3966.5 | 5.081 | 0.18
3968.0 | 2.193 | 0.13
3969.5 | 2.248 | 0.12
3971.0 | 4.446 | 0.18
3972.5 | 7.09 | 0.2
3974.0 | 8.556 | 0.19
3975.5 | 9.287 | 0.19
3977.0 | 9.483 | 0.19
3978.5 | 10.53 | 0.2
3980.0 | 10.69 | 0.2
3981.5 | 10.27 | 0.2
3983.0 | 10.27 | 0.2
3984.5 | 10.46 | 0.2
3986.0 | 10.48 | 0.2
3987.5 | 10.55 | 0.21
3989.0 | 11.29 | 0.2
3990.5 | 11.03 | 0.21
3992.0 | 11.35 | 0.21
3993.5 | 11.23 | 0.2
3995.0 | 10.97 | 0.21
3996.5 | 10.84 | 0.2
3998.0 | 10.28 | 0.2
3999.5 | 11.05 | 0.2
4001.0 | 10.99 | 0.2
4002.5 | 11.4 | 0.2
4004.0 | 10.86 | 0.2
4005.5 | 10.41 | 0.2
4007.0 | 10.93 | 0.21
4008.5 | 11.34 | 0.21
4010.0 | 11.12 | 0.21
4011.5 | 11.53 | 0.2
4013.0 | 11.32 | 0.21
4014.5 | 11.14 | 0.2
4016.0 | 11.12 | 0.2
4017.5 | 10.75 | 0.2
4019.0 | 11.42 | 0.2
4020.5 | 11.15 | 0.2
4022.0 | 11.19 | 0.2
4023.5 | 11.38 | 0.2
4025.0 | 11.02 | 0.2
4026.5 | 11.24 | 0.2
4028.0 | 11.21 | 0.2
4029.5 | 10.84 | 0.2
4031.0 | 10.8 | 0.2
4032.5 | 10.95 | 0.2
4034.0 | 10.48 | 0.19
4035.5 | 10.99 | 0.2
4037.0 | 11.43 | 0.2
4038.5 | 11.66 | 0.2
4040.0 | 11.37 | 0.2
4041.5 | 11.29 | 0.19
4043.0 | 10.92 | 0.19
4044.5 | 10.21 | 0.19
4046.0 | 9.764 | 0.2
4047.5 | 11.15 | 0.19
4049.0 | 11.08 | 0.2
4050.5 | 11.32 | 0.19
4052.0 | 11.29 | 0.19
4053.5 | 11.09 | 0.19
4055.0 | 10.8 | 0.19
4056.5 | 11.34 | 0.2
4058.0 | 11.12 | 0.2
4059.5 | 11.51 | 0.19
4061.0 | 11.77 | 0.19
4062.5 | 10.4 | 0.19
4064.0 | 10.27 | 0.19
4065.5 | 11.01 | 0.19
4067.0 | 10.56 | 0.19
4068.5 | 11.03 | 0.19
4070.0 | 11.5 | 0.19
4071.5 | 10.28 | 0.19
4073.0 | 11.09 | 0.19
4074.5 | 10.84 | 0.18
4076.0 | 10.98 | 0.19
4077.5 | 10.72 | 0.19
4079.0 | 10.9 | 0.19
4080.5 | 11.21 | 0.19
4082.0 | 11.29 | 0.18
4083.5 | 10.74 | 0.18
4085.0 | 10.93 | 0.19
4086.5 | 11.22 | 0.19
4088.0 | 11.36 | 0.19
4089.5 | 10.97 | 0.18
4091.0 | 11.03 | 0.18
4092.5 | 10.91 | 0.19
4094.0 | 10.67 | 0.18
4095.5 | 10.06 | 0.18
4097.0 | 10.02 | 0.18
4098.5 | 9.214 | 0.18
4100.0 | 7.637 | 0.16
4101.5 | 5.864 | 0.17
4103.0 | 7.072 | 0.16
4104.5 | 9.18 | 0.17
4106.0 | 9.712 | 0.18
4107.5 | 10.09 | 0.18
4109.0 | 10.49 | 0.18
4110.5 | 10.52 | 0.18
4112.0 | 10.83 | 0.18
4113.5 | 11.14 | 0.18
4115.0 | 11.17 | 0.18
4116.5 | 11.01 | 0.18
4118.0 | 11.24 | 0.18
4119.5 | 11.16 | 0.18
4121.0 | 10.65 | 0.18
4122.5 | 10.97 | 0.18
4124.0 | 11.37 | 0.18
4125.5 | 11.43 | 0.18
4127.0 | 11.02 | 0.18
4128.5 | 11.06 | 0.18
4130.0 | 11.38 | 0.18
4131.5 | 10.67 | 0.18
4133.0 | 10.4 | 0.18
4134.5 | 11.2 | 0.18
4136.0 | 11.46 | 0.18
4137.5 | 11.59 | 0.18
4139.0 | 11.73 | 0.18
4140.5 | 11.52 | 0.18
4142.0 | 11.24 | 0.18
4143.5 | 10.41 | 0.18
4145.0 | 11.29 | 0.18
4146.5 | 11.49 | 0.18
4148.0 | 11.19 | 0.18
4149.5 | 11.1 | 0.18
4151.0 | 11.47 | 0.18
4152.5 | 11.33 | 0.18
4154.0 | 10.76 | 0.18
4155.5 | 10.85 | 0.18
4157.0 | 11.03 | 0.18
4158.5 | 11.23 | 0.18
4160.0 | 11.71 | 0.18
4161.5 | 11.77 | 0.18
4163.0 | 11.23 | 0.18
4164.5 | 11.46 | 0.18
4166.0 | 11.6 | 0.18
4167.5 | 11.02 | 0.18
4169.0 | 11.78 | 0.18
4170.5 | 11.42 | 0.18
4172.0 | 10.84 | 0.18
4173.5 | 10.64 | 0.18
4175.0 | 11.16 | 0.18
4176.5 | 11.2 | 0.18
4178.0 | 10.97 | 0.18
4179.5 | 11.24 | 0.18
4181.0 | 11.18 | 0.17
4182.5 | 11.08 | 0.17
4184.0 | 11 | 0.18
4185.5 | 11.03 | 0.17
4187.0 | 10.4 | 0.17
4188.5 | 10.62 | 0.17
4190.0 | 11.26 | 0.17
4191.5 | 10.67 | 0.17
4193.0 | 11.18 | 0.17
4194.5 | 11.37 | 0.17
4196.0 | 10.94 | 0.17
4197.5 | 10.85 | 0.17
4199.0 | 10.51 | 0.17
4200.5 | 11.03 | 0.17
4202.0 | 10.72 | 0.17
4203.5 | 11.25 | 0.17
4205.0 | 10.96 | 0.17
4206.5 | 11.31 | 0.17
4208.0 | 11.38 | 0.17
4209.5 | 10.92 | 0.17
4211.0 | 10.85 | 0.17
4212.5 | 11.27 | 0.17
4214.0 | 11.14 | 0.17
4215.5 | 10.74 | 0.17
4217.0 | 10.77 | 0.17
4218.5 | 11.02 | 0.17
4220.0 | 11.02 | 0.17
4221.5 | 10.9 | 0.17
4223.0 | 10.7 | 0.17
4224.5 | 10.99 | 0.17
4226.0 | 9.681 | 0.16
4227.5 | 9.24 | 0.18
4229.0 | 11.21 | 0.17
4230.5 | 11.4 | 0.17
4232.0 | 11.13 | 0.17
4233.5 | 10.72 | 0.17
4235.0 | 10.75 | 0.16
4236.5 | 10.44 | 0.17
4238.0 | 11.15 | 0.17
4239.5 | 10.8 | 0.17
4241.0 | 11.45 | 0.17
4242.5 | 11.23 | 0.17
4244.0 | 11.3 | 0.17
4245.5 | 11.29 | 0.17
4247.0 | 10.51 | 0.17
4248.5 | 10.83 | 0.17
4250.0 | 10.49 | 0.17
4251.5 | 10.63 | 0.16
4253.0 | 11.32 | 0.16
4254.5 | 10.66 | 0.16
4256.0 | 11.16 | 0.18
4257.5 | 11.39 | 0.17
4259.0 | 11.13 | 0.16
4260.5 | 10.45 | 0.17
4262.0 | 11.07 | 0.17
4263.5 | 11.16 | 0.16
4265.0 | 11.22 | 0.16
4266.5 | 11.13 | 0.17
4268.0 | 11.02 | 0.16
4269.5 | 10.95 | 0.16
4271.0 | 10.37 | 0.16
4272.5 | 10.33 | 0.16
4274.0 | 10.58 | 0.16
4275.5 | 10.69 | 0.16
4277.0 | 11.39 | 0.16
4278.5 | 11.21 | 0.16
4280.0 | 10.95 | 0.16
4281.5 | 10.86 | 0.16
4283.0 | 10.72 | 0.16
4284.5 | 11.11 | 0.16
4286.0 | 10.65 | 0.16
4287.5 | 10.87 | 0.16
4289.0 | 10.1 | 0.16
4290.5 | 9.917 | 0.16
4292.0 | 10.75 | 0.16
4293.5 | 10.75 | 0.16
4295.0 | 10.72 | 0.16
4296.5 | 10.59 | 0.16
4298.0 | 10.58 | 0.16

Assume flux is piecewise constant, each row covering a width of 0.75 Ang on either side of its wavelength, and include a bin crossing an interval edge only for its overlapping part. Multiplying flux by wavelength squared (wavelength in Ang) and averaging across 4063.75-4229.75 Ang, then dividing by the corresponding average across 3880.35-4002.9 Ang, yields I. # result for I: 1.32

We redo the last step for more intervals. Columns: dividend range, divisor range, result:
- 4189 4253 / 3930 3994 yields 1.44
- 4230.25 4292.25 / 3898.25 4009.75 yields 1.36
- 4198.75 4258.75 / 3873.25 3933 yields 1.39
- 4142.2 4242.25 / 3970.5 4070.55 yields 1.11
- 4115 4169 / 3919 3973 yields 1.53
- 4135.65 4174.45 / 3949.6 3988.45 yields 1.41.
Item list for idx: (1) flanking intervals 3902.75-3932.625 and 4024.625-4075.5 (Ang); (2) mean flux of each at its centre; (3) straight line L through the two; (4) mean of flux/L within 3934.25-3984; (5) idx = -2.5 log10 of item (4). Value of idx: 0.17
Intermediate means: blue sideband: 9.45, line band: 8.53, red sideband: 11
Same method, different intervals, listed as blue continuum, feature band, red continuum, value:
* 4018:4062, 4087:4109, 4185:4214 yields 0.15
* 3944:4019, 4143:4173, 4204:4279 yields -0.07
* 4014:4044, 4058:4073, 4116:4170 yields 0.02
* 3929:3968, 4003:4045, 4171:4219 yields -0.22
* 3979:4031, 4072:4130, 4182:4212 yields 0.05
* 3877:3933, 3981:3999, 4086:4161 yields -0.11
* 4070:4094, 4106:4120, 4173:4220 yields 0.02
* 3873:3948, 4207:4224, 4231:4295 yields -0.04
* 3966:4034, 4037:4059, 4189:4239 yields -0.08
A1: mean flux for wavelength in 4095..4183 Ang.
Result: 10.8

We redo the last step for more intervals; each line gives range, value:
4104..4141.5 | 10.9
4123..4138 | 11.1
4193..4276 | 10.9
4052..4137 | 10.6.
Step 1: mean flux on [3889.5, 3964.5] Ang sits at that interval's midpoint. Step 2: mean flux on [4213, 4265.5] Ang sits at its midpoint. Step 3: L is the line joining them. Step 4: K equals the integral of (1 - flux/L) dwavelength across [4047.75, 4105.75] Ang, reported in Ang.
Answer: -3.4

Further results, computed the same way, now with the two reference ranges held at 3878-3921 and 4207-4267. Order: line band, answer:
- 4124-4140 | -1.2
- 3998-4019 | -2.5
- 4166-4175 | -0.5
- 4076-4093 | -1.3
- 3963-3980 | 4.8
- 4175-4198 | -0.7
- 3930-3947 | 4.4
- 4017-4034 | -1.9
